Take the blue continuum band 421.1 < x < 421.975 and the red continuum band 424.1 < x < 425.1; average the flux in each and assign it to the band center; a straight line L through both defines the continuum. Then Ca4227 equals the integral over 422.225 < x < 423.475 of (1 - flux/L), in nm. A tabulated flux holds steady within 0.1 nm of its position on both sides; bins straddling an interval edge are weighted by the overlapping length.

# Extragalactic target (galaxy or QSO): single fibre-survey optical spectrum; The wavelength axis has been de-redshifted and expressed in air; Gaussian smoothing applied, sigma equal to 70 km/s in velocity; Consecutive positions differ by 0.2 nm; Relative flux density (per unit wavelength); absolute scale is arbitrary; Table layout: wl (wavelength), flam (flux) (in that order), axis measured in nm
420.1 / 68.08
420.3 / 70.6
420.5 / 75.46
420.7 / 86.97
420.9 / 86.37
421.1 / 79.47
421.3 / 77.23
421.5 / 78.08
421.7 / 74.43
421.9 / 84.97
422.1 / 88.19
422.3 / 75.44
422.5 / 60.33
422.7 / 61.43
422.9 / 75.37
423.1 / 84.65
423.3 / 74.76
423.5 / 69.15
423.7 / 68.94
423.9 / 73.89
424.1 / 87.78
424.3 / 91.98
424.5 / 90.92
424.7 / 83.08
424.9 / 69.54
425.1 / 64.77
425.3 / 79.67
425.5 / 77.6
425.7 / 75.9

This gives 0.13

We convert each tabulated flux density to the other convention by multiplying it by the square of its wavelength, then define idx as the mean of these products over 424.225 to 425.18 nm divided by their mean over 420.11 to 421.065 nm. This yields 1.04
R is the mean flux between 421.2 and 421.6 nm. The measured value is 77.7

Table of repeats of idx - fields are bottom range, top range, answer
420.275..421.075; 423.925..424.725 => 1.10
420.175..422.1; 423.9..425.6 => 1.03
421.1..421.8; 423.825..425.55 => 1.06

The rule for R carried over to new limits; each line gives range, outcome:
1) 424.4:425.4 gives 77.6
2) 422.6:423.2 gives 73.8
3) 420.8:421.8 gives 79.1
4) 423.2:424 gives 71.7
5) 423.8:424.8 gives 85.5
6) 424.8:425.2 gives 67.2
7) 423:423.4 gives 79.7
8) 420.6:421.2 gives 84.3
